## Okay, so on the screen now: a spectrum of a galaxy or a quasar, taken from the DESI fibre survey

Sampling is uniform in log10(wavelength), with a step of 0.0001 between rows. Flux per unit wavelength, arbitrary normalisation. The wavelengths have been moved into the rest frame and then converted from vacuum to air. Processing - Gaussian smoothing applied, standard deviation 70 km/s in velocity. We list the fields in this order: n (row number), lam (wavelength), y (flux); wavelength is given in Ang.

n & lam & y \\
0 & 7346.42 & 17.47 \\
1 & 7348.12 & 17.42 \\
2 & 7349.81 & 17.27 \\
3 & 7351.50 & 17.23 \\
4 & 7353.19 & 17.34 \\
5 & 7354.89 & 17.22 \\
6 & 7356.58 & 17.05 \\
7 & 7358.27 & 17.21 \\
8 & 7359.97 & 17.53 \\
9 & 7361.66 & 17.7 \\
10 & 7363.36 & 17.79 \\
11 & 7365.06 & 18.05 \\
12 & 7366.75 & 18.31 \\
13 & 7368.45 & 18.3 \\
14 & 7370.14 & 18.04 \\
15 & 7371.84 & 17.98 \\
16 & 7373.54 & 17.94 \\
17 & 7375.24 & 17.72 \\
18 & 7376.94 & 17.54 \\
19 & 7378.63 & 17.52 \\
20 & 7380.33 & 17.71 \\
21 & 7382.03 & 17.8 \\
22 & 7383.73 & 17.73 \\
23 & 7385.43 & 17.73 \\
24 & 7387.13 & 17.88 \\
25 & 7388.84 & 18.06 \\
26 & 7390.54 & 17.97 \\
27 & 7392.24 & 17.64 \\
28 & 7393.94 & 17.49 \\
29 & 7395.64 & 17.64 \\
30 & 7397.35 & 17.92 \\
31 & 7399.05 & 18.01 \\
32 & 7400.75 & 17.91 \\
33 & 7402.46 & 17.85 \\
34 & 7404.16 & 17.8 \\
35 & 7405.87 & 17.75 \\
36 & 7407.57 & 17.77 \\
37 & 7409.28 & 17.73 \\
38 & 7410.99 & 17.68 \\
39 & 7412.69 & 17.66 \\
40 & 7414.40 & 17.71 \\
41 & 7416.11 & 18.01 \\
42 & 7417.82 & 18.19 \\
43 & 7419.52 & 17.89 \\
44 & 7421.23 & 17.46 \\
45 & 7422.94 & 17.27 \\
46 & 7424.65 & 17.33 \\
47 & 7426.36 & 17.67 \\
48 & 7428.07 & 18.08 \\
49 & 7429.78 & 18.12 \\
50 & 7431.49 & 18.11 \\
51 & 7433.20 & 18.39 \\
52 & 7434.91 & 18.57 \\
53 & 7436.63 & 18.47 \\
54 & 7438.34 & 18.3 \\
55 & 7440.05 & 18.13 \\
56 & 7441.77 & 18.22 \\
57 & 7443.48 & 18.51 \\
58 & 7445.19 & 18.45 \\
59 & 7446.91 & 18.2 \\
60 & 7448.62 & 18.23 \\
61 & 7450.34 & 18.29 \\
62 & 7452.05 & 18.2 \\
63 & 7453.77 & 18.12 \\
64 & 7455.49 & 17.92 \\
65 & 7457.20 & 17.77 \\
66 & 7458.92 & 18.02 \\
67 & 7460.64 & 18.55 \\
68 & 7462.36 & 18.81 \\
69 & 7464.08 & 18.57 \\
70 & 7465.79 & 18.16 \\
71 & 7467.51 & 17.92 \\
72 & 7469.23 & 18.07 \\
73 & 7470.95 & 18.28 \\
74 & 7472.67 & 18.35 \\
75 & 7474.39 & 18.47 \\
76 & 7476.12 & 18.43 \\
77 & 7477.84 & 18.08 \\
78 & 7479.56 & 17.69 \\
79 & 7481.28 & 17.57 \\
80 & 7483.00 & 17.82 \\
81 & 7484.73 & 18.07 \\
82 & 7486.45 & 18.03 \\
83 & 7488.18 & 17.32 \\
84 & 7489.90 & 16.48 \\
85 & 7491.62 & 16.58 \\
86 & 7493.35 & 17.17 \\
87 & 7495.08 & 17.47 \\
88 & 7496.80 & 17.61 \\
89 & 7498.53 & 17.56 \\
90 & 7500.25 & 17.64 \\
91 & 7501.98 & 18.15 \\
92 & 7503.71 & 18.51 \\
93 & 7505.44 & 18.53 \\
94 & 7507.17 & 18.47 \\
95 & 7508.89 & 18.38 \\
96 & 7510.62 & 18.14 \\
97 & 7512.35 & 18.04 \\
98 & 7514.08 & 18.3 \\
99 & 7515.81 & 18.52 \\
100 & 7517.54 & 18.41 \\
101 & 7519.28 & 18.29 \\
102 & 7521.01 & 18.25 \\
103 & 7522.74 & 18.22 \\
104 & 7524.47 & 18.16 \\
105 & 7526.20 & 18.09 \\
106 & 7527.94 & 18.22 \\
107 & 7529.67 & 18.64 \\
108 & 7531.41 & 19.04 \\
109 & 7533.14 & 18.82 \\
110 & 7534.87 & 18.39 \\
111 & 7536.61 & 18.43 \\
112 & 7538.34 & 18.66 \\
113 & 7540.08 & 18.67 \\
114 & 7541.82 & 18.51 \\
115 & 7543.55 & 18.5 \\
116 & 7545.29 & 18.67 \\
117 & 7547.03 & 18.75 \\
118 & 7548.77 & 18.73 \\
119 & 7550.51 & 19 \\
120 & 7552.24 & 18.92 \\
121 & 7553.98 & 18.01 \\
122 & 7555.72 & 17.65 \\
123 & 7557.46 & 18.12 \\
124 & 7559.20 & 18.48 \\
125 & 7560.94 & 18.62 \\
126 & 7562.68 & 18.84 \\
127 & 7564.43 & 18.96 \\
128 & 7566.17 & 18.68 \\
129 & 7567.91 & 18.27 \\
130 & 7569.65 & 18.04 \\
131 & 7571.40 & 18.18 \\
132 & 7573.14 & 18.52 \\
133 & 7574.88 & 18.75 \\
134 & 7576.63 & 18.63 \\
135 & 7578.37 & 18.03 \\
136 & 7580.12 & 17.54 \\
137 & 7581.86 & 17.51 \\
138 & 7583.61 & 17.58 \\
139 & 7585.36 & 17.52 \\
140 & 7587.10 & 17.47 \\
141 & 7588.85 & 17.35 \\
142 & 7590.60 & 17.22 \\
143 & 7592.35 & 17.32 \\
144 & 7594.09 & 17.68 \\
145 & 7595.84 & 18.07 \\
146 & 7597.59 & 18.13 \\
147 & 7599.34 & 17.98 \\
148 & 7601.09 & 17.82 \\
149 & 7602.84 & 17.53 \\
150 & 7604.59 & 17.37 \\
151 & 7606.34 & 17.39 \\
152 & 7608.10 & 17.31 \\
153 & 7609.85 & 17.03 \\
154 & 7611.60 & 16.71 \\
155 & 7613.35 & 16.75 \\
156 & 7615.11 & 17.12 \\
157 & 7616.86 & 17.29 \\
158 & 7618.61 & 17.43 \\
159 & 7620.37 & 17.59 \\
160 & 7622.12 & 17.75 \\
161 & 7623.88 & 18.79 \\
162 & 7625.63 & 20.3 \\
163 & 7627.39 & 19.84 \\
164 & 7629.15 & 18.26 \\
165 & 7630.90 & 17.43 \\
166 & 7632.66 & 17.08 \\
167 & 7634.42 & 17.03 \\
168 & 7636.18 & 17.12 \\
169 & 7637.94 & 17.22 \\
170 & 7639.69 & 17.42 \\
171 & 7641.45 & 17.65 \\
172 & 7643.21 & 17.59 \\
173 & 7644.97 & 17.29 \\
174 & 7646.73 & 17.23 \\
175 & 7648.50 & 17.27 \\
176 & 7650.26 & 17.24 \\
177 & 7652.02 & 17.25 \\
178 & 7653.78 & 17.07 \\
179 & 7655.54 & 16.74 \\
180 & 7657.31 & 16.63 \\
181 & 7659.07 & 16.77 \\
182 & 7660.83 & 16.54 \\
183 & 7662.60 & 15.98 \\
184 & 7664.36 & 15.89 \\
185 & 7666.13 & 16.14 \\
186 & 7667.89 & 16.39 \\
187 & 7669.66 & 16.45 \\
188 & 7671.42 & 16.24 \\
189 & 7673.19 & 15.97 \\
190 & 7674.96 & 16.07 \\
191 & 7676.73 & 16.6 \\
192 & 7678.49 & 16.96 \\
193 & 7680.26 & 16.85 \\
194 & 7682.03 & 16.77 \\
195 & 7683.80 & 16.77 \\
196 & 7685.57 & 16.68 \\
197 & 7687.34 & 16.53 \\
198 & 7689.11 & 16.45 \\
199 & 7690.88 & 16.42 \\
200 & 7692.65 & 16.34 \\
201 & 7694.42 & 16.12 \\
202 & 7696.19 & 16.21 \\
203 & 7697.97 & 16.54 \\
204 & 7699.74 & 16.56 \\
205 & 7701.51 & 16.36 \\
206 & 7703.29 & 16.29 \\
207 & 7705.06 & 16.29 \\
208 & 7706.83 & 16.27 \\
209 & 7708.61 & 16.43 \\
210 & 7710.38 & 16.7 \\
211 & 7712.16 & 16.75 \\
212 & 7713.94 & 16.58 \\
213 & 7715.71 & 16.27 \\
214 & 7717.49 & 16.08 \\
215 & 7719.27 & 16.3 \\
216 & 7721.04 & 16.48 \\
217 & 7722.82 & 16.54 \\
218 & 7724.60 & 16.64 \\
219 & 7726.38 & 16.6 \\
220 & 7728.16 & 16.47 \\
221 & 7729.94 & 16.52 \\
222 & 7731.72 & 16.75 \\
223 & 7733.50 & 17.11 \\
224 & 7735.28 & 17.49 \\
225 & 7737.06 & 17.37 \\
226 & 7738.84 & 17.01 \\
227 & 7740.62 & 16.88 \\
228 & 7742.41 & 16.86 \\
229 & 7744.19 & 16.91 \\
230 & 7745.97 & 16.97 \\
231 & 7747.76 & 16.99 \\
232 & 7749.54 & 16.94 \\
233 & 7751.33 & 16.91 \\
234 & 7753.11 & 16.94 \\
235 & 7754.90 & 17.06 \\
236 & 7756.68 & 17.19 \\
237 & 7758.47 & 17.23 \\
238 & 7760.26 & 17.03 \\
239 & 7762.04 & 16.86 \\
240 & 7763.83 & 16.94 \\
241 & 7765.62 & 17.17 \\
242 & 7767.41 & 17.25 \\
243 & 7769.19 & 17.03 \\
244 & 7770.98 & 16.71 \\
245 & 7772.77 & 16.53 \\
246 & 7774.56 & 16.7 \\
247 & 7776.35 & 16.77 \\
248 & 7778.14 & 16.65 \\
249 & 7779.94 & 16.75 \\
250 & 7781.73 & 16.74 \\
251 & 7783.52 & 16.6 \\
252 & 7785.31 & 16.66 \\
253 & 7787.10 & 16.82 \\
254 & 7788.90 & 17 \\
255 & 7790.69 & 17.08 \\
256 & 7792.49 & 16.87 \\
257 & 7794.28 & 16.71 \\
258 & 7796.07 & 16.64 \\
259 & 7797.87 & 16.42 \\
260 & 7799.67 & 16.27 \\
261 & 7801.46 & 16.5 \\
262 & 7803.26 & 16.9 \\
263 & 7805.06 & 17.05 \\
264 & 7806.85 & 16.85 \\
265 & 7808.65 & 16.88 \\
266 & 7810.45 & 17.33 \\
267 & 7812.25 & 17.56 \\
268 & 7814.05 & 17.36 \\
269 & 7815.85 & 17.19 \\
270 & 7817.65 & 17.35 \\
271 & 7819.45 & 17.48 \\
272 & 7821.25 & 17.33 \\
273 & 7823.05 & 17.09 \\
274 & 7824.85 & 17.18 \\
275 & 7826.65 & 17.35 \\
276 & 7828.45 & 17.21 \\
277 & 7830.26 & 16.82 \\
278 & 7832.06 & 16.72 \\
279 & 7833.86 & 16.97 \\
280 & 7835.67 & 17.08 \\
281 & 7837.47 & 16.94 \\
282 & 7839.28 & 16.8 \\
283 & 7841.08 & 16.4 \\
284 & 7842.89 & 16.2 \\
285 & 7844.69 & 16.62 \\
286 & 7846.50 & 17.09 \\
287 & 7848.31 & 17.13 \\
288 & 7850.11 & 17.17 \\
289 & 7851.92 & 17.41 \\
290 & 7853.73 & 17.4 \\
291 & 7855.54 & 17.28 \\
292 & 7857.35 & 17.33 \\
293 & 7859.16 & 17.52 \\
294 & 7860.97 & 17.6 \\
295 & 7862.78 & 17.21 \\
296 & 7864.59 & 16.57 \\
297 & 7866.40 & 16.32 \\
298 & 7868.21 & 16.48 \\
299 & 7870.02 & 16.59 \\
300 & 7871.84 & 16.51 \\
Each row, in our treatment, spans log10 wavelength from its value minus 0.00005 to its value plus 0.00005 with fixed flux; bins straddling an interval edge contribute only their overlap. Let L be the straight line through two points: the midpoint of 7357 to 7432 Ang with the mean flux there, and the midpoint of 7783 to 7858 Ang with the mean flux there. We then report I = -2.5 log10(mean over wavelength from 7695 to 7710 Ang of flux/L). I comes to 0.05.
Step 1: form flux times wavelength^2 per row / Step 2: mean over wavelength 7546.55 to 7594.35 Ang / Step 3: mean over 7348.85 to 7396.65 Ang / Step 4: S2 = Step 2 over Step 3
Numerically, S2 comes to 1.1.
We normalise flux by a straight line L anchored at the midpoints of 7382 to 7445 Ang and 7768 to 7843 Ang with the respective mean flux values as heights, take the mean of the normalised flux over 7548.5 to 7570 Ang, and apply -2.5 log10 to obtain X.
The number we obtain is -0.06 mag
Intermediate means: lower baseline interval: 17.9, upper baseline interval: 16.9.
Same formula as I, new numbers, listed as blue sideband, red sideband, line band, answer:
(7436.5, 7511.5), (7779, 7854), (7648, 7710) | 0.06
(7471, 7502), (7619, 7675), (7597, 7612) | -0.01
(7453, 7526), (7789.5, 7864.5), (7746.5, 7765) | 0.01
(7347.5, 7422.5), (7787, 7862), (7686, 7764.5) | 0.03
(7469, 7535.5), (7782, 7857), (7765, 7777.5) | 0.02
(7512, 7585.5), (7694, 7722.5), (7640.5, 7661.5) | 0.00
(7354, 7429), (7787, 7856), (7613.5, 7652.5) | -0.02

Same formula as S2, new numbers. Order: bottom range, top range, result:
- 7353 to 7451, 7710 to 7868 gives 1.05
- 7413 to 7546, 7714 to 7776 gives 1.00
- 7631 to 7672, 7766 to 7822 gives 1.04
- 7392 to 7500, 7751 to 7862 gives 1.04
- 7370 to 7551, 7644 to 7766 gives 0.99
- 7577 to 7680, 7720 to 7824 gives 1.02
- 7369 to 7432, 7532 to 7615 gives 1.06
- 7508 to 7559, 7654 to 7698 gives 0.93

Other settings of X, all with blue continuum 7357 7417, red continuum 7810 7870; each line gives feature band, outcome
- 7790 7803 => 0.032 mag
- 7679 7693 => 0.045 mag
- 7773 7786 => 0.031 mag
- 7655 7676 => 0.067 mag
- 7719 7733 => 0.044 mag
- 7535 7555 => -0.064 mag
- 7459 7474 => -0.040 mag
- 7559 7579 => -0.061 mag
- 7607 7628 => -0.023 mag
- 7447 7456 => -0.028 mag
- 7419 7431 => 0.002 mag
